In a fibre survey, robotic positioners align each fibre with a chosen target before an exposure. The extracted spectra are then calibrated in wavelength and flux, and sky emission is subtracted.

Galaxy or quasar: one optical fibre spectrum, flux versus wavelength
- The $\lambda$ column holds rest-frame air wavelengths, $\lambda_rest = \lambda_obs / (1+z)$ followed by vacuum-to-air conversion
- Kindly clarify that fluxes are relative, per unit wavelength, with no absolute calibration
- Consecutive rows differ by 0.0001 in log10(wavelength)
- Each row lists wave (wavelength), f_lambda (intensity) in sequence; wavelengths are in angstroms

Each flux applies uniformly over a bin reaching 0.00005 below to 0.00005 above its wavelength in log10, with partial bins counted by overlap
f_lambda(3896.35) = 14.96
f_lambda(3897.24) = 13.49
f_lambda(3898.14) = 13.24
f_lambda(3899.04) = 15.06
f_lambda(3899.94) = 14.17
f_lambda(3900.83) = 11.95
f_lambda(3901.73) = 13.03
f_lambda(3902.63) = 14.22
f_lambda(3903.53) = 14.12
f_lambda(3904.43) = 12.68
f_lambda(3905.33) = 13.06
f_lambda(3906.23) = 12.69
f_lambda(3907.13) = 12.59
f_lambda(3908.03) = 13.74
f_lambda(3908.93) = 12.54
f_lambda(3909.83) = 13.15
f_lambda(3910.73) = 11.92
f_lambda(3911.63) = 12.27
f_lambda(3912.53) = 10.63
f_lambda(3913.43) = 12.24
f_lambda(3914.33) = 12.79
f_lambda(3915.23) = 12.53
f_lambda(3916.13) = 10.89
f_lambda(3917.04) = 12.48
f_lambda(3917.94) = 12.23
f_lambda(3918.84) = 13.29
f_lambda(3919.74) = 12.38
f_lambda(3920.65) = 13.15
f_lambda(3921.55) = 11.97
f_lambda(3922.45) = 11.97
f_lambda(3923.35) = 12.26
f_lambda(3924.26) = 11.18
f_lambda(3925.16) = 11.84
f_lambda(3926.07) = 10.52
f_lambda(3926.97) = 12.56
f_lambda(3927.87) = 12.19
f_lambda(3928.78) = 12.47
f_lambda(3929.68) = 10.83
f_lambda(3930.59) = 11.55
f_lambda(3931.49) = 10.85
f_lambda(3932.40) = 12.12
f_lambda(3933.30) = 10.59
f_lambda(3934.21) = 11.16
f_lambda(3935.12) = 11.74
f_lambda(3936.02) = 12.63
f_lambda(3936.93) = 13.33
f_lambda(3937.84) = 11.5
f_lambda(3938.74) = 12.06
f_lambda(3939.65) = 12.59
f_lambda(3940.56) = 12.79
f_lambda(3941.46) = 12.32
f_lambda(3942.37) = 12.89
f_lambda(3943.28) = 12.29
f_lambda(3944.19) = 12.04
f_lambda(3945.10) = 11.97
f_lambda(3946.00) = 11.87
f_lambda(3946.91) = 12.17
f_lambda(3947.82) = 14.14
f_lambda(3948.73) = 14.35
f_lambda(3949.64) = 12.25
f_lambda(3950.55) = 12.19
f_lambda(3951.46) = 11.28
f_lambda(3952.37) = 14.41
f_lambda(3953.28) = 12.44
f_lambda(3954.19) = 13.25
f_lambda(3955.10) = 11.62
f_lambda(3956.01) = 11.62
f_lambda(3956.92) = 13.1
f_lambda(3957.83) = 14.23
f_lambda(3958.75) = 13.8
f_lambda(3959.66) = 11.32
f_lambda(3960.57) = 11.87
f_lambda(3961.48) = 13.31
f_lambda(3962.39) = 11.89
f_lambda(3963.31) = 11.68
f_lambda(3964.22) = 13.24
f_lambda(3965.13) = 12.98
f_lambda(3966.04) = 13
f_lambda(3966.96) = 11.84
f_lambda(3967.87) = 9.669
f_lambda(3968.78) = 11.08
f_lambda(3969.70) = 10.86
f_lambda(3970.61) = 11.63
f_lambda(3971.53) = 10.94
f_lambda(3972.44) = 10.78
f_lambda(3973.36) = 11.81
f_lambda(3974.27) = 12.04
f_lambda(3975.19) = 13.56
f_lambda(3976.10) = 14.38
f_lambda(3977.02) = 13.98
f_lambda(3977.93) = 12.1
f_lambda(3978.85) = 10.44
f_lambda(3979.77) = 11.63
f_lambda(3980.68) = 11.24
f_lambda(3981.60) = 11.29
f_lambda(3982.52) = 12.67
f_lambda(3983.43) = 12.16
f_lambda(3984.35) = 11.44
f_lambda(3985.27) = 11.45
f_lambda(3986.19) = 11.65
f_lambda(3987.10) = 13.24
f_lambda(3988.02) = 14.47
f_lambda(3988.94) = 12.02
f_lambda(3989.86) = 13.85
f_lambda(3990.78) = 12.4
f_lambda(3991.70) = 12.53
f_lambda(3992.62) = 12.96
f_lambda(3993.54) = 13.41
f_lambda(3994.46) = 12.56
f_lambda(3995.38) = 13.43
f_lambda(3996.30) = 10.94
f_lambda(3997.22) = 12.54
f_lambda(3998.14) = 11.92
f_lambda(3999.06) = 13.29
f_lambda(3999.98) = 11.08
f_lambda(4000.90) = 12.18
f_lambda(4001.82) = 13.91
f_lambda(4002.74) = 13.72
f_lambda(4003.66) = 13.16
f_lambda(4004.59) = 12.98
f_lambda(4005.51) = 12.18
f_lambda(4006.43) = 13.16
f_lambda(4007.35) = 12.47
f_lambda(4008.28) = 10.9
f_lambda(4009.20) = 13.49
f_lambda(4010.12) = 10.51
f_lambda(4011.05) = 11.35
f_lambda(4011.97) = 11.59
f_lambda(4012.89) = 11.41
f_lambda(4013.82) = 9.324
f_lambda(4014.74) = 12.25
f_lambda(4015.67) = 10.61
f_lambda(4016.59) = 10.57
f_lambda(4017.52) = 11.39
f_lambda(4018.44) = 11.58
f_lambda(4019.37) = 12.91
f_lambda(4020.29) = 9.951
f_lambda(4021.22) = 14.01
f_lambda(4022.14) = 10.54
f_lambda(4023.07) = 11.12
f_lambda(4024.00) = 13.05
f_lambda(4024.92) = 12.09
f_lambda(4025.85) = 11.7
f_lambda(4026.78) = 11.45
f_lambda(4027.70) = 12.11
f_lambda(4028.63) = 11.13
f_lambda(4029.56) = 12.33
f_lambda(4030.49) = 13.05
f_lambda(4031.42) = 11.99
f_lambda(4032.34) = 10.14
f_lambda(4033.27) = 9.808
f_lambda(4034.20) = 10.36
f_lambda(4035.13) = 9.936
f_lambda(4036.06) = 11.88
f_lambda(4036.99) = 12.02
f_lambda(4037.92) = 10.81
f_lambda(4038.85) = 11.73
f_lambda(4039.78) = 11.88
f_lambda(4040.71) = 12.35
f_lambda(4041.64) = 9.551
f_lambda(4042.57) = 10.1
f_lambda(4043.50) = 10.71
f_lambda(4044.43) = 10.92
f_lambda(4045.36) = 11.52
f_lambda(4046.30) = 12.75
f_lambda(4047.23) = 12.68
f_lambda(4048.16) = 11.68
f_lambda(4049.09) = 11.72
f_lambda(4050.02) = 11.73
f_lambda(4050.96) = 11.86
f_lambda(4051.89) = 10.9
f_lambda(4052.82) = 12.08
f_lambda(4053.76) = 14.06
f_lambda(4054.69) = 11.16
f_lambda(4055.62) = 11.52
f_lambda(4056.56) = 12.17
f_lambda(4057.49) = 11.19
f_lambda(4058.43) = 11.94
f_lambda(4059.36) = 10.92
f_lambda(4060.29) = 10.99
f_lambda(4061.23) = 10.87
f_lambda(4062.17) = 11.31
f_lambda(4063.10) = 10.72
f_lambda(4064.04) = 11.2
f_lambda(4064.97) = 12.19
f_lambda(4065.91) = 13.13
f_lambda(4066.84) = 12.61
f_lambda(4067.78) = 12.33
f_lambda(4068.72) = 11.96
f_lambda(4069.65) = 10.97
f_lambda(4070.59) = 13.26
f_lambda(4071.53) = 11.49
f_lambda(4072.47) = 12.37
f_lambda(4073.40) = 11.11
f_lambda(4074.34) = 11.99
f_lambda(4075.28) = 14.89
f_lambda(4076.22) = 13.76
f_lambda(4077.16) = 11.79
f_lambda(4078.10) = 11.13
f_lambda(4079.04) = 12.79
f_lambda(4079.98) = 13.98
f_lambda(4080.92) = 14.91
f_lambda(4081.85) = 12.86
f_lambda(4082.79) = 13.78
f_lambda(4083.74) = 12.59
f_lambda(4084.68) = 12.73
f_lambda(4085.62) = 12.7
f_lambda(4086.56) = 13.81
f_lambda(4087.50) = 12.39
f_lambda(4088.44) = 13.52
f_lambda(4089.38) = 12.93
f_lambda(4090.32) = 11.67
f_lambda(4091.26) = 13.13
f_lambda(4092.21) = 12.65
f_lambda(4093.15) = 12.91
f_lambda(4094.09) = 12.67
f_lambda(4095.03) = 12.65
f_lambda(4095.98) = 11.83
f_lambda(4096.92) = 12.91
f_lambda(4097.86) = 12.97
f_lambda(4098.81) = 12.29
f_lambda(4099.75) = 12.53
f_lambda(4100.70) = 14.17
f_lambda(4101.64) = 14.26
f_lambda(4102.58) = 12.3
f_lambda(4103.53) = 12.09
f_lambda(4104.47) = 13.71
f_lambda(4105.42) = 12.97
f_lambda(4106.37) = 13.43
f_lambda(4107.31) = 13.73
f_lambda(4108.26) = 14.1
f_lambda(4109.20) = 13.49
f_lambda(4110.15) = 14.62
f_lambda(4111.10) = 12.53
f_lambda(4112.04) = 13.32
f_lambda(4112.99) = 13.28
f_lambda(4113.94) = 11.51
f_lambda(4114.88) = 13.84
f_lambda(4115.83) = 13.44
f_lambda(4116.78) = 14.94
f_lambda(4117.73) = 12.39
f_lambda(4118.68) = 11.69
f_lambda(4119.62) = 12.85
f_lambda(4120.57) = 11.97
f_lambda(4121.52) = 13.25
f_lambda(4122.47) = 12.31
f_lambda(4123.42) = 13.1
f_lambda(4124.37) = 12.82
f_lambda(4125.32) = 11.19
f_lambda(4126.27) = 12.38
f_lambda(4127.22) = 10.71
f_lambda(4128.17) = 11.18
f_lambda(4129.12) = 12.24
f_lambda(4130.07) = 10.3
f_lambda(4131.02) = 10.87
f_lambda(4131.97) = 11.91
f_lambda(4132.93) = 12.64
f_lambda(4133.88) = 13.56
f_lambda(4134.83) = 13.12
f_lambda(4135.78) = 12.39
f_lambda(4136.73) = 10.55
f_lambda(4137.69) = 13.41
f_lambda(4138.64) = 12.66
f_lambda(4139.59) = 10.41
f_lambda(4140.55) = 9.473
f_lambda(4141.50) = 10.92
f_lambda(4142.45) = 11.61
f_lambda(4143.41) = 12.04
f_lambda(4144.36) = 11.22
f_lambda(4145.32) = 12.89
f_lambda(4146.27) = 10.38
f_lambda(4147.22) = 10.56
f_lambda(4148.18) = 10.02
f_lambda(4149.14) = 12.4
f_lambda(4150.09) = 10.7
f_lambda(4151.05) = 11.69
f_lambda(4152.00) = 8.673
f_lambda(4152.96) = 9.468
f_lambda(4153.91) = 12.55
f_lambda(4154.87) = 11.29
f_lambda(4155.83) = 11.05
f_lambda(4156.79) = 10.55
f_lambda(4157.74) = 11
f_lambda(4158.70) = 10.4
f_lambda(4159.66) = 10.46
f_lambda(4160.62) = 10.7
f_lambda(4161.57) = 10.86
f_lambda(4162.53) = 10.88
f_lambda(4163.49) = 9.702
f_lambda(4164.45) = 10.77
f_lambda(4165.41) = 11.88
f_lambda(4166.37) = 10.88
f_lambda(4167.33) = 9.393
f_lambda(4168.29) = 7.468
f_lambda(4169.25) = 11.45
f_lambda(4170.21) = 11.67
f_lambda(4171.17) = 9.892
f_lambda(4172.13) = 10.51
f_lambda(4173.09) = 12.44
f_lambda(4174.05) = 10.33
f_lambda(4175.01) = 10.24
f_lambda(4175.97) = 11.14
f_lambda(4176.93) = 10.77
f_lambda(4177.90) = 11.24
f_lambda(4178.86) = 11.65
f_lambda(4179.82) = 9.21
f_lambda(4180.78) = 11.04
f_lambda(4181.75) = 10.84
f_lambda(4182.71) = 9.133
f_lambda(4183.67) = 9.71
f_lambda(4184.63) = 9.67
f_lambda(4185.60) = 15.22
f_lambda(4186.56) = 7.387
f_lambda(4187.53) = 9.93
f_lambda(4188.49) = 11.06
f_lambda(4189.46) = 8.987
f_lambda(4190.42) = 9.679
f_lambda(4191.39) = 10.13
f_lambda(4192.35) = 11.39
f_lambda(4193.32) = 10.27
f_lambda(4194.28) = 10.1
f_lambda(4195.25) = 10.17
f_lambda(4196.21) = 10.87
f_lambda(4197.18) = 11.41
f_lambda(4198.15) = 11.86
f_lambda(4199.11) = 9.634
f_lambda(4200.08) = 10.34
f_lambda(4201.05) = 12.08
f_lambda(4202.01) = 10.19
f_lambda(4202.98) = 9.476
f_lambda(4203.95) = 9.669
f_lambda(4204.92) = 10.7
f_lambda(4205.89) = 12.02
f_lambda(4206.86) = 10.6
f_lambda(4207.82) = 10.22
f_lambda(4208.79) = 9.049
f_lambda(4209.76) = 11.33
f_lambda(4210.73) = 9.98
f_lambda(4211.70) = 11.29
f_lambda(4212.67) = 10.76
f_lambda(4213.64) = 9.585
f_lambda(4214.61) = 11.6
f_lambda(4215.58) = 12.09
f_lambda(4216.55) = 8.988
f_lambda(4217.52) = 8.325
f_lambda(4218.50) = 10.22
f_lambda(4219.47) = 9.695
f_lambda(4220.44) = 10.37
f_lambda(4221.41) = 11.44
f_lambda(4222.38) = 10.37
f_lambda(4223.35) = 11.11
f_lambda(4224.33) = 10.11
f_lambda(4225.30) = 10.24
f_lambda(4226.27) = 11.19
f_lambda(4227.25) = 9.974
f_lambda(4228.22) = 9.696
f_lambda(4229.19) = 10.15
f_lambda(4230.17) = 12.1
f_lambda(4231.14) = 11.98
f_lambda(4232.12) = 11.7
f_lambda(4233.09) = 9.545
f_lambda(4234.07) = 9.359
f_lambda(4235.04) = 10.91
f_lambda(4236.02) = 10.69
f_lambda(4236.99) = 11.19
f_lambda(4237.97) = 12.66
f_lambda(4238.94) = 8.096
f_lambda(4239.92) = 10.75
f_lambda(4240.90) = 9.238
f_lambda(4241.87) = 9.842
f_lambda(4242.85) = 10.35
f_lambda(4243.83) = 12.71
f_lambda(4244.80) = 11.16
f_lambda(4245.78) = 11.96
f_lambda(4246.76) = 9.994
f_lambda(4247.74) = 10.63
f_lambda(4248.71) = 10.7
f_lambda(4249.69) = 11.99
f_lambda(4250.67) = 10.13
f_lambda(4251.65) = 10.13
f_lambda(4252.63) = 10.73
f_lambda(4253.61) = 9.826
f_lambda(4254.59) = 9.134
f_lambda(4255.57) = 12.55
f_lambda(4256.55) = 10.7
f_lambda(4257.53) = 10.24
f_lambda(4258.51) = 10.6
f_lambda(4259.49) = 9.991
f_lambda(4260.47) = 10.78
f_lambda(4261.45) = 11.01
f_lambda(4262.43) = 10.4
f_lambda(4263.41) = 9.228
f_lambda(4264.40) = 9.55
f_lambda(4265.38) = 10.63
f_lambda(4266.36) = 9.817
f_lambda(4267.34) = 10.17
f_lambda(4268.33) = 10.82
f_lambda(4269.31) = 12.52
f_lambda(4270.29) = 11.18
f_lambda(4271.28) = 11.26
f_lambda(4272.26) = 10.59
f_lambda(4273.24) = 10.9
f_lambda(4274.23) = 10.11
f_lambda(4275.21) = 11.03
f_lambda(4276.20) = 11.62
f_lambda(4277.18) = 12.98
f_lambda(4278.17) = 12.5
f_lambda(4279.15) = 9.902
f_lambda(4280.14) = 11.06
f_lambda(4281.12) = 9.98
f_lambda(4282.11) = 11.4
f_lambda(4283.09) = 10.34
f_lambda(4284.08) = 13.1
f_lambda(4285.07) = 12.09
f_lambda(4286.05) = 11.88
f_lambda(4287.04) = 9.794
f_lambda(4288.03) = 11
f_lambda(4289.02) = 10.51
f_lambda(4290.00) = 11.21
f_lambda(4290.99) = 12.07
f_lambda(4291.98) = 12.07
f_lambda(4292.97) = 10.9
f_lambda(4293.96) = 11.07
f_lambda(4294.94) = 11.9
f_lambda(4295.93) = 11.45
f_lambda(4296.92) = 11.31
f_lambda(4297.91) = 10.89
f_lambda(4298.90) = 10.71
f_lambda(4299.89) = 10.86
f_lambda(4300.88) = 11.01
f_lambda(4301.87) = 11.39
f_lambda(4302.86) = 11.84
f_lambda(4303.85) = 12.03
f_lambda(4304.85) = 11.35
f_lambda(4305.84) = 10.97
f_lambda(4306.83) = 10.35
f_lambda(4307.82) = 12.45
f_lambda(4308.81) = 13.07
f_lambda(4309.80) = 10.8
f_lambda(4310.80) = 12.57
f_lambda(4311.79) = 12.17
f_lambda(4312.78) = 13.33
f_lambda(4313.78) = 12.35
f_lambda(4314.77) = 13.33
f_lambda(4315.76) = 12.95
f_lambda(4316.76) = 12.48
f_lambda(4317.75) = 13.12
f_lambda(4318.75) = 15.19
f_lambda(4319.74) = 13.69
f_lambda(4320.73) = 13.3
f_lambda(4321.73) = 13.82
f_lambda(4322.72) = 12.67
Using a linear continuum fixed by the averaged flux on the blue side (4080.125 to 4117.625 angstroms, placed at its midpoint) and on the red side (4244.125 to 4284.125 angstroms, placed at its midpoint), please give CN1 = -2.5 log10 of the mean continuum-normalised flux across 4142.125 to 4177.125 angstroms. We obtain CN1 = 0.14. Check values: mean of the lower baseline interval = 13.1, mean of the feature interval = 10.8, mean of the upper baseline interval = 10.8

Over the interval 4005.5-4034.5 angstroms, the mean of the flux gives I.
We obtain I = 11.6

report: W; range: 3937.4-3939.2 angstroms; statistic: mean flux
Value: 11.8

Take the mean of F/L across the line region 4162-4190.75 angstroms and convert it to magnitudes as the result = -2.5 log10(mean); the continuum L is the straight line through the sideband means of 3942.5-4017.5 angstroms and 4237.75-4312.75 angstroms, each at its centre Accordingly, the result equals 0.10 mag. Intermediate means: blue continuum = 12.3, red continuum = 11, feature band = 10.5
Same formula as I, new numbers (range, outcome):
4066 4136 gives 12.7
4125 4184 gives 11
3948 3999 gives 12.4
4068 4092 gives 12.7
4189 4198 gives 10.4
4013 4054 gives 11.5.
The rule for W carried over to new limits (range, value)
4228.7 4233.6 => 11.1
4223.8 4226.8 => 10.5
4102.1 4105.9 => 12.8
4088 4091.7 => 12.8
